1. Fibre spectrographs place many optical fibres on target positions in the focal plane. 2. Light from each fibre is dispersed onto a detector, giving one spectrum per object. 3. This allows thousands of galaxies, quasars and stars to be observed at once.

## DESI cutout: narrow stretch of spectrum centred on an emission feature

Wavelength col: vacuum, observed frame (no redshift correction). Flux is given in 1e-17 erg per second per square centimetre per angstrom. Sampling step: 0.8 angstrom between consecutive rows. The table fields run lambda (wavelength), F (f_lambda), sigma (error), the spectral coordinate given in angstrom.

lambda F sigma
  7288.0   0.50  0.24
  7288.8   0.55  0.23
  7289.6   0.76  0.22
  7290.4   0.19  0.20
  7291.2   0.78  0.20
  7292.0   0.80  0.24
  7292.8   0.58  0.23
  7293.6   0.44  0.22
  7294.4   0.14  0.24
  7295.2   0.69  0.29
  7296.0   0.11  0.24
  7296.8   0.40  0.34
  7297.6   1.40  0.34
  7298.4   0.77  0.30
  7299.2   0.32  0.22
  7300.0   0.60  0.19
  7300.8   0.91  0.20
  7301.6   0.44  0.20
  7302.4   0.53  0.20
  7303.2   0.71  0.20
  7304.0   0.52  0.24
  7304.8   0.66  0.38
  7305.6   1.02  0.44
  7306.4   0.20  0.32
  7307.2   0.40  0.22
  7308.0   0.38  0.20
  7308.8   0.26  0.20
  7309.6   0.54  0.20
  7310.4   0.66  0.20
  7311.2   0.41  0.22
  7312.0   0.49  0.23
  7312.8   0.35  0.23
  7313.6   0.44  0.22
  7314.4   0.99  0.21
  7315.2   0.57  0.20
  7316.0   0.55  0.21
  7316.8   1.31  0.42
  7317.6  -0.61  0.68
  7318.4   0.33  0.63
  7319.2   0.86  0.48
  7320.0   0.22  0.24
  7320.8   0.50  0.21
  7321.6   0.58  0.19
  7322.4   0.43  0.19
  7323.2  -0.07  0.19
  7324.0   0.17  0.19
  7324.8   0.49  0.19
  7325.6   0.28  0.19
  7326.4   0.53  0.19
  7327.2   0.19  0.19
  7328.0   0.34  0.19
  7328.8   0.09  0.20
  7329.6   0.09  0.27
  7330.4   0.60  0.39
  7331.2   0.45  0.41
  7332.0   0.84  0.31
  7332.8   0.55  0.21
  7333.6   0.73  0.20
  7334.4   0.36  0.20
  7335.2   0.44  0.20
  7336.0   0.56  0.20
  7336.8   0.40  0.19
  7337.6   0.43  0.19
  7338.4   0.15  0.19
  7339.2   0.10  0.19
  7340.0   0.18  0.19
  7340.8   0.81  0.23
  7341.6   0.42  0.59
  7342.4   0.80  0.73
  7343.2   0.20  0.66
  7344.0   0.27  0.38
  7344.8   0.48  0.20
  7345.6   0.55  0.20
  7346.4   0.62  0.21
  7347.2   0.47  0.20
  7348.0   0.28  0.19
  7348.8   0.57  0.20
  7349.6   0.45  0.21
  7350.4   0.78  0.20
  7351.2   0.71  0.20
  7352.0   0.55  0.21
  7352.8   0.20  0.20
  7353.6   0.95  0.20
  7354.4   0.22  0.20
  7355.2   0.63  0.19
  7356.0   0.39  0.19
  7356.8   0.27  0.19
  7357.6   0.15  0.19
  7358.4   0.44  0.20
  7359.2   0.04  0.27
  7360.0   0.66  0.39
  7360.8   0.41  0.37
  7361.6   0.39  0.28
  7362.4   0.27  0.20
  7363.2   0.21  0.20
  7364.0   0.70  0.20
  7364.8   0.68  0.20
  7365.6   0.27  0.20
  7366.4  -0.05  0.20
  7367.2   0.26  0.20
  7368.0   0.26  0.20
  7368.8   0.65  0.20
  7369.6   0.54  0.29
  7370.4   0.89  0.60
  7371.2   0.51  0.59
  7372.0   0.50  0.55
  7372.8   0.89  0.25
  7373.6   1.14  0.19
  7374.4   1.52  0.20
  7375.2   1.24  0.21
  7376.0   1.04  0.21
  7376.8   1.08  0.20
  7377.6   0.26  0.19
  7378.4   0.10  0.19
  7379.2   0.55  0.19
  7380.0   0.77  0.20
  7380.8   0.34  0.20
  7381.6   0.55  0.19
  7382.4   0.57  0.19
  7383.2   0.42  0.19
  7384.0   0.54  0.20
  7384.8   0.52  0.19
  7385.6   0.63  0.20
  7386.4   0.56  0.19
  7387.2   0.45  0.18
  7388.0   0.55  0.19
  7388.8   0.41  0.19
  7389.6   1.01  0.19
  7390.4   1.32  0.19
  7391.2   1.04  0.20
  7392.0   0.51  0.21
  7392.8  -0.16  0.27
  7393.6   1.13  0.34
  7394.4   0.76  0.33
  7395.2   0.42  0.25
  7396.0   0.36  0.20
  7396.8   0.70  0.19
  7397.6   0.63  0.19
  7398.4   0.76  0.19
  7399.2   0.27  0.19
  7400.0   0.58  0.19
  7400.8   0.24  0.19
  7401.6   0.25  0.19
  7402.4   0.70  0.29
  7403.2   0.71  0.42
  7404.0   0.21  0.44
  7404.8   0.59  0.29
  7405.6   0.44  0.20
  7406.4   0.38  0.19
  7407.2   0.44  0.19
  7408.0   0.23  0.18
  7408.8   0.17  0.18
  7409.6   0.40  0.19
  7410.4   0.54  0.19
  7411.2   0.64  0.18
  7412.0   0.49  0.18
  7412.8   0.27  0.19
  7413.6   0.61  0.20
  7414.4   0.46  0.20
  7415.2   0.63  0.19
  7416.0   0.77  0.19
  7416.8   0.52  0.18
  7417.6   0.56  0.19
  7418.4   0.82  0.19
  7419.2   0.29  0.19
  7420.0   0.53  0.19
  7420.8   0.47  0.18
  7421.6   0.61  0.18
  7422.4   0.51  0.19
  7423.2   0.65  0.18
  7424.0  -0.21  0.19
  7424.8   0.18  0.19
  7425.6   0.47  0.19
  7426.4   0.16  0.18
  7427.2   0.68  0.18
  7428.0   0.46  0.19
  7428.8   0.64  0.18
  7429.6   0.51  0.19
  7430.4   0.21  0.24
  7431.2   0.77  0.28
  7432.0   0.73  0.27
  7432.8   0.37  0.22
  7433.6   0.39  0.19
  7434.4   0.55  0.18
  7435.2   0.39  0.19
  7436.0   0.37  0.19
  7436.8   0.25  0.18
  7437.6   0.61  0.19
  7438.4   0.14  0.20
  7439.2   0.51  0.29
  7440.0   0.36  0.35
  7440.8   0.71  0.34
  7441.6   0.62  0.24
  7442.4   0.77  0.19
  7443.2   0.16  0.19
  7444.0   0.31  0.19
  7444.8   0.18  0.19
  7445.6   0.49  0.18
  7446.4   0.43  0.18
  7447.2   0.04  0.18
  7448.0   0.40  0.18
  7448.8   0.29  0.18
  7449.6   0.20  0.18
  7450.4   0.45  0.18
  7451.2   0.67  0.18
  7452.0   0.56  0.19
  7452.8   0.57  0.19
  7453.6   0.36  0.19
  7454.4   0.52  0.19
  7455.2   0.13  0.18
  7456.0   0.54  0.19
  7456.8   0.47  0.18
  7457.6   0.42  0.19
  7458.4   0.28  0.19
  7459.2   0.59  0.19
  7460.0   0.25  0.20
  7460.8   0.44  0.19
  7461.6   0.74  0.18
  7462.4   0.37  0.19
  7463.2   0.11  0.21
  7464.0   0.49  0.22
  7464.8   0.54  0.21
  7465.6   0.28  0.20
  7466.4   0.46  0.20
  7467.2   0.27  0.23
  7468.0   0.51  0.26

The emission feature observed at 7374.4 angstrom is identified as [S II] 6716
